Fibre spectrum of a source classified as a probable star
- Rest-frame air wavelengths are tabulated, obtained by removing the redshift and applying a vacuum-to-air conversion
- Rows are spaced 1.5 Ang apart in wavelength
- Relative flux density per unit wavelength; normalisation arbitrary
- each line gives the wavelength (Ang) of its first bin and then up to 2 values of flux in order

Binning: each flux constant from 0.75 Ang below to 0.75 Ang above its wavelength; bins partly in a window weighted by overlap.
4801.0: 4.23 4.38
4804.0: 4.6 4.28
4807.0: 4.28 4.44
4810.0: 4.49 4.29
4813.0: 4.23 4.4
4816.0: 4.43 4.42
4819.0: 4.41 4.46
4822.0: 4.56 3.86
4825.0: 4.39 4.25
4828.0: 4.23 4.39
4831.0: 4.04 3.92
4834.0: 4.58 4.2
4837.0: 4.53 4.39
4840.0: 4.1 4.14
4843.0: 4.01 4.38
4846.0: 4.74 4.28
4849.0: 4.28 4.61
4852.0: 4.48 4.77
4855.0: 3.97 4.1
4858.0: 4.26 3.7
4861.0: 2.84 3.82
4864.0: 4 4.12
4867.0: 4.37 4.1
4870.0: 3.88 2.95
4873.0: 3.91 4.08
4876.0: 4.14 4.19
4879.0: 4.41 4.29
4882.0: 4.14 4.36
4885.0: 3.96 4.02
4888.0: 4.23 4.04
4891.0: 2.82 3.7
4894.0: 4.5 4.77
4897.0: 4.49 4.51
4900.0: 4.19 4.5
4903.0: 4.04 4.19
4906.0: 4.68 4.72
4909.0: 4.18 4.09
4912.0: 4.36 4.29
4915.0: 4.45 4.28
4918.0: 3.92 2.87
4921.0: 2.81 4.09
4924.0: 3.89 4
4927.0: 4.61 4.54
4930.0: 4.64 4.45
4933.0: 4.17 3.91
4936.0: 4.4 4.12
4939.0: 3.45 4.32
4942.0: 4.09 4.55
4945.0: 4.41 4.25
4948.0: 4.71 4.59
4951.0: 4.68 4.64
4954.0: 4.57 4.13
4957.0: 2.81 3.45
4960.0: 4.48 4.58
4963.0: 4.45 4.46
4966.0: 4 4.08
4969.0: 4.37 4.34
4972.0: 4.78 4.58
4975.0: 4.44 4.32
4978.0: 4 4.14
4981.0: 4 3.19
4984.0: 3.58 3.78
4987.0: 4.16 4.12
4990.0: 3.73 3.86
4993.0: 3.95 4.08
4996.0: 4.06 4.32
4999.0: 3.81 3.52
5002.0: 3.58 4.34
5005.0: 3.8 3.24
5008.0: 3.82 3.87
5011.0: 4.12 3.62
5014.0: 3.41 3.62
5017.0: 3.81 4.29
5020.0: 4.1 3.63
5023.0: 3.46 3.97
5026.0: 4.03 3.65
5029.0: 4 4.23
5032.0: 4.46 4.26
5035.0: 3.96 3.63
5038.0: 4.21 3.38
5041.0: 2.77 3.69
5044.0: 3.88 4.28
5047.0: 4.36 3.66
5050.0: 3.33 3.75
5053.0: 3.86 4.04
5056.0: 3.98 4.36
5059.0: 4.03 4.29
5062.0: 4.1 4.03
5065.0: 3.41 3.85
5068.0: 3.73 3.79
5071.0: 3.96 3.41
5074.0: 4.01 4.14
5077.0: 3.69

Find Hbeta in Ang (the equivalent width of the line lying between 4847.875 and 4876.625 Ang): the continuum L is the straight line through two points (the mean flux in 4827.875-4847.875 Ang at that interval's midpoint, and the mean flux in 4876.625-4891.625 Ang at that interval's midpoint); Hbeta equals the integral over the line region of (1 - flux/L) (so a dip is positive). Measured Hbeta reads 0.98 Ang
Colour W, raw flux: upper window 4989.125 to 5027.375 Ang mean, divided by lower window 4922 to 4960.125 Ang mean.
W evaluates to 0.91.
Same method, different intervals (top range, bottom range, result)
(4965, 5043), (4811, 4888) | 0.94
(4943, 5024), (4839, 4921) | 0.98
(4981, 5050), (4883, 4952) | 0.92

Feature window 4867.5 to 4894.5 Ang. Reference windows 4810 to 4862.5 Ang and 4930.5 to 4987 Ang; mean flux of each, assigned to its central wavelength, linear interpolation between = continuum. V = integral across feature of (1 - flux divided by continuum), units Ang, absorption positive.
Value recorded 1.6 Ang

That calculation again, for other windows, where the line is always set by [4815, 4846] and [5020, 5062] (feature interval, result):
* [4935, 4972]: -1.73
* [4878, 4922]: 0.37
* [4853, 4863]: 0.80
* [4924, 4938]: -0.64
